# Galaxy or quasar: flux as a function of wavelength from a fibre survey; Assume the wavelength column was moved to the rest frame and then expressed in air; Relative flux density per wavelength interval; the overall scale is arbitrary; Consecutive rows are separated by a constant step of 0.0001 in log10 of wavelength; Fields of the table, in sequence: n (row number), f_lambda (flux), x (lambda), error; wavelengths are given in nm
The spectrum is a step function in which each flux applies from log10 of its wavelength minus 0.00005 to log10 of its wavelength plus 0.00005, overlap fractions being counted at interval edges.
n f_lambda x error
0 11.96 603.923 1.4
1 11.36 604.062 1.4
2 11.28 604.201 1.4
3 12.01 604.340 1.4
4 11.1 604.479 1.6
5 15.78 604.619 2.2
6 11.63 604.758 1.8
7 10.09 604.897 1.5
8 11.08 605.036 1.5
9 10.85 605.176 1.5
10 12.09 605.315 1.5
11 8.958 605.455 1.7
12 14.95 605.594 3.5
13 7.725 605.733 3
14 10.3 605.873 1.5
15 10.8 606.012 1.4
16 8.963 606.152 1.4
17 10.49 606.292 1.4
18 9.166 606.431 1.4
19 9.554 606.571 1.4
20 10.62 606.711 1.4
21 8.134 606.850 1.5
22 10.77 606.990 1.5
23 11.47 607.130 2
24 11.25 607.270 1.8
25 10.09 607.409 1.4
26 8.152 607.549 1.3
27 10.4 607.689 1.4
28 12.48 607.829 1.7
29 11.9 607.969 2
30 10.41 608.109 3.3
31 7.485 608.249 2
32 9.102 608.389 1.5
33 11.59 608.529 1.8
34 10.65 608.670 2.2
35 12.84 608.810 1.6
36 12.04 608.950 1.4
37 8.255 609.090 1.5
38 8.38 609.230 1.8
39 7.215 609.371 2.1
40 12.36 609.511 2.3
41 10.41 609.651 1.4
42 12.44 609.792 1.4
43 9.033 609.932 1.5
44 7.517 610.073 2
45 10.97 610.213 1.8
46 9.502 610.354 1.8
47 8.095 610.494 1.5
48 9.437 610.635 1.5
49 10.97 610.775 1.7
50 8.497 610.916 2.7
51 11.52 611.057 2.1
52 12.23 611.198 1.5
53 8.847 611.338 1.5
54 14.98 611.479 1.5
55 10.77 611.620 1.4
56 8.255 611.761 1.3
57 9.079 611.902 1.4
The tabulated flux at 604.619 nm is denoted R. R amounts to 15.78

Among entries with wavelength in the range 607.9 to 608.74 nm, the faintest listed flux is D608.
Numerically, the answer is 7.485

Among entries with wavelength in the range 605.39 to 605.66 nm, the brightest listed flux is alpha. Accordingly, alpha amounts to 14.95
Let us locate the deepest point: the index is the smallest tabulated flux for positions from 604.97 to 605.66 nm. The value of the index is 8.958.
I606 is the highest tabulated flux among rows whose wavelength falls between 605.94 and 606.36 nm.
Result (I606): 10.8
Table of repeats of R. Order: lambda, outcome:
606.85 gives 8.134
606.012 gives 10.8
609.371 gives 7.215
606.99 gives 10.77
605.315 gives 12.09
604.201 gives 11.28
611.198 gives 12.23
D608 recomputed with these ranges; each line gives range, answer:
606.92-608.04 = 8.152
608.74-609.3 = 8.255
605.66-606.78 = 7.725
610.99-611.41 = 8.847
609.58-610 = 9.033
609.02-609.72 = 7.215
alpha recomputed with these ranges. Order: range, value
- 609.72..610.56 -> 12.44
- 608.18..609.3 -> 12.84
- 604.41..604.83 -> 15.78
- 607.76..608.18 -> 12.48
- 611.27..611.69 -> 14.98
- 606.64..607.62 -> 11.47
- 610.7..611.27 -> 12.23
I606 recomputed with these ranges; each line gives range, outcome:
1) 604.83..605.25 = 11.08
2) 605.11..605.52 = 12.09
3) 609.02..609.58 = 12.36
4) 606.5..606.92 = 10.62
